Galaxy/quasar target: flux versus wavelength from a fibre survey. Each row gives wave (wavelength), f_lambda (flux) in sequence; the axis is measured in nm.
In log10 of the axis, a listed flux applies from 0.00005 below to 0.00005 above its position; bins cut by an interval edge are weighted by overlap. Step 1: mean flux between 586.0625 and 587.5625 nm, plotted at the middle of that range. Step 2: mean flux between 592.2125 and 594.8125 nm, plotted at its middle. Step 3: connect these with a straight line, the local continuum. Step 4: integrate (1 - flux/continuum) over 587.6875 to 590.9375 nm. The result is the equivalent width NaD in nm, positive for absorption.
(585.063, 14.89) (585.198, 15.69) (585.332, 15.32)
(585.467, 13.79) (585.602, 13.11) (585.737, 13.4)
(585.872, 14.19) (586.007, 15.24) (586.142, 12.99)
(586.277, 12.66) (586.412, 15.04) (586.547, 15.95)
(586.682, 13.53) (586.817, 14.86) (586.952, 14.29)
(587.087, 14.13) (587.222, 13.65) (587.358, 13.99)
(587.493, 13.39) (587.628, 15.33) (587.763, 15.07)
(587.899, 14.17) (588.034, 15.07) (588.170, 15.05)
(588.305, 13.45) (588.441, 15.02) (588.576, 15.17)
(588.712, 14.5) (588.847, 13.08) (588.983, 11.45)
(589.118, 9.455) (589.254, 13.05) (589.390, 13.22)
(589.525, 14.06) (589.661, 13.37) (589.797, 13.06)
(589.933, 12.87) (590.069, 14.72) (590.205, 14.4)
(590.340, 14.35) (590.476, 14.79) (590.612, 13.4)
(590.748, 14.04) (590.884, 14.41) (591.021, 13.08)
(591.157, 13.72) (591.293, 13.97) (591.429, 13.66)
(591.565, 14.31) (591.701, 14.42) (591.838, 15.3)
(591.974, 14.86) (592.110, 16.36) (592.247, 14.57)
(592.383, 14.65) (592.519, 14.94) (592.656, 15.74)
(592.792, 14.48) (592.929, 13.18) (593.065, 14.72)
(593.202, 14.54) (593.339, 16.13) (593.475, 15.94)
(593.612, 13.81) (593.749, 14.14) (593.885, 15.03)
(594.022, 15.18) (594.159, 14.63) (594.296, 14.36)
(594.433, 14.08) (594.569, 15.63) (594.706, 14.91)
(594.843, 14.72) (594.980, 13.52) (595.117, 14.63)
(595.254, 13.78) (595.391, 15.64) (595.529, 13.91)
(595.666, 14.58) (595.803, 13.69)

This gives 0.12 nm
